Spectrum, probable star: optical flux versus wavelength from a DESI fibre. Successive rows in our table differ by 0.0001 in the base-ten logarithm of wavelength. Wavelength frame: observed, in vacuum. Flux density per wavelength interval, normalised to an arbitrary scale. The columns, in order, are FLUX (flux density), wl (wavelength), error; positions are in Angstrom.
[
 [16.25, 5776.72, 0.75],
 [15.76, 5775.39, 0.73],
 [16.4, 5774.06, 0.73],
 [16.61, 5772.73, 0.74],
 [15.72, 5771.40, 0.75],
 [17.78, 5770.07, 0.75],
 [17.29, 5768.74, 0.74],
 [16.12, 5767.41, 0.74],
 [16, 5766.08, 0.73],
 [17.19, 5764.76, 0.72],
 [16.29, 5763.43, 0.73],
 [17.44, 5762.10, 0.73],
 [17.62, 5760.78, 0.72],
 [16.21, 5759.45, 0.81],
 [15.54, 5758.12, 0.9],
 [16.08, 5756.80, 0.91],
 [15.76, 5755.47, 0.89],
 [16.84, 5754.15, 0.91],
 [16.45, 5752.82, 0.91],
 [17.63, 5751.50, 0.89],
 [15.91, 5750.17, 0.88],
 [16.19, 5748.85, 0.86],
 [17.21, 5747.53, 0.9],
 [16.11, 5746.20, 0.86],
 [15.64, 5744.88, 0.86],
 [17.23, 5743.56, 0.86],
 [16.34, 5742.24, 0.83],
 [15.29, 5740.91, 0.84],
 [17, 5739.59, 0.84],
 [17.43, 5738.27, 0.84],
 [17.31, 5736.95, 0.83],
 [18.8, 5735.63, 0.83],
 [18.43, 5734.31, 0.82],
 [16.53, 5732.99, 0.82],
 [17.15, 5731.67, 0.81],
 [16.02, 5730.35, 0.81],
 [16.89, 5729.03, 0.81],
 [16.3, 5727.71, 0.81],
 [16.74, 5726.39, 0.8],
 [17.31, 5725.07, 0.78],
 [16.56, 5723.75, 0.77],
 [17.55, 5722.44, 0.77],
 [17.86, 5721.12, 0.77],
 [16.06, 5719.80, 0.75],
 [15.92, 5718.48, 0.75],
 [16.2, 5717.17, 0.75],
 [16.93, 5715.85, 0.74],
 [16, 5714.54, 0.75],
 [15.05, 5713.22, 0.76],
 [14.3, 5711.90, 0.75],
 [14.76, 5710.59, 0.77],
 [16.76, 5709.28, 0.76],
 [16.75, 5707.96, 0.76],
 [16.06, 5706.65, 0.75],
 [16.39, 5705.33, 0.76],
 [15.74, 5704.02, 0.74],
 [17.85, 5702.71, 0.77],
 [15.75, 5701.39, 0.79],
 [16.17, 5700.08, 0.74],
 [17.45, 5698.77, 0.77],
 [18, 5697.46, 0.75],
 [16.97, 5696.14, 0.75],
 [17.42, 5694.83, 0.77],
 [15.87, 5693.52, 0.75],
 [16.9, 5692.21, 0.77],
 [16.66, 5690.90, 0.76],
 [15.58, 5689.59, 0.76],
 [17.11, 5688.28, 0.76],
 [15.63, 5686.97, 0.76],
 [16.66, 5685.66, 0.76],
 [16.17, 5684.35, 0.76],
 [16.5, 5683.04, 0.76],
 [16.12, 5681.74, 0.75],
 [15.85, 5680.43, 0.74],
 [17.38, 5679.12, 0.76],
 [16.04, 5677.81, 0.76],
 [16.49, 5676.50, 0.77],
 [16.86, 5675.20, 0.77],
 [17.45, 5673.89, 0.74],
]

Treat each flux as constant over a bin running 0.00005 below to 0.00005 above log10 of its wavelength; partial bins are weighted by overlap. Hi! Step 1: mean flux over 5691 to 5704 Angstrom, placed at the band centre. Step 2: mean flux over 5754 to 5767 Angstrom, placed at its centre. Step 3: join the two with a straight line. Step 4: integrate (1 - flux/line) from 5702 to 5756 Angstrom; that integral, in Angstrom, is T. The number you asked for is 0.33 Angstrom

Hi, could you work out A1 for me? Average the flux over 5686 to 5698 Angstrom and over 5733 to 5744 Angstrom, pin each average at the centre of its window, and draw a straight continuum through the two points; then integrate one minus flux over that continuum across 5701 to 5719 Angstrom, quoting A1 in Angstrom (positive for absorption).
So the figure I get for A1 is 0.9 Angstrom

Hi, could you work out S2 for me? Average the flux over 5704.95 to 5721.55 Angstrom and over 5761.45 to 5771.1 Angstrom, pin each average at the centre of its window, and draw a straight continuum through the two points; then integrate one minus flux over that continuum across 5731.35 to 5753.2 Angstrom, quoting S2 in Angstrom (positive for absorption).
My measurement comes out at -0.5 Angstrom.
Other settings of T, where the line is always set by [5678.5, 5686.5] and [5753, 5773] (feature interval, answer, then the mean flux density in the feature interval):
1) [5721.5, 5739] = -0.7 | 17.2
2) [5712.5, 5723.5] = 0.0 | 16.4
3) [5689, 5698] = -0.2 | 16.8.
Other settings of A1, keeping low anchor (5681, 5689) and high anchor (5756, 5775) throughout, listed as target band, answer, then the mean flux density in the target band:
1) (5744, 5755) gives 0.0 Angstrom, 16.5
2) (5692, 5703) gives -0.3 Angstrom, 16.9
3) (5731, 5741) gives -0.5 Angstrom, 17.4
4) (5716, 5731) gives -0.2 Angstrom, 16.7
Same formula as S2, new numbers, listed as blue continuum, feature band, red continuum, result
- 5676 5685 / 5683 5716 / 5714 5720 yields -0.09 Angstrom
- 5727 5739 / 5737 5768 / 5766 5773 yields 0.68 Angstrom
